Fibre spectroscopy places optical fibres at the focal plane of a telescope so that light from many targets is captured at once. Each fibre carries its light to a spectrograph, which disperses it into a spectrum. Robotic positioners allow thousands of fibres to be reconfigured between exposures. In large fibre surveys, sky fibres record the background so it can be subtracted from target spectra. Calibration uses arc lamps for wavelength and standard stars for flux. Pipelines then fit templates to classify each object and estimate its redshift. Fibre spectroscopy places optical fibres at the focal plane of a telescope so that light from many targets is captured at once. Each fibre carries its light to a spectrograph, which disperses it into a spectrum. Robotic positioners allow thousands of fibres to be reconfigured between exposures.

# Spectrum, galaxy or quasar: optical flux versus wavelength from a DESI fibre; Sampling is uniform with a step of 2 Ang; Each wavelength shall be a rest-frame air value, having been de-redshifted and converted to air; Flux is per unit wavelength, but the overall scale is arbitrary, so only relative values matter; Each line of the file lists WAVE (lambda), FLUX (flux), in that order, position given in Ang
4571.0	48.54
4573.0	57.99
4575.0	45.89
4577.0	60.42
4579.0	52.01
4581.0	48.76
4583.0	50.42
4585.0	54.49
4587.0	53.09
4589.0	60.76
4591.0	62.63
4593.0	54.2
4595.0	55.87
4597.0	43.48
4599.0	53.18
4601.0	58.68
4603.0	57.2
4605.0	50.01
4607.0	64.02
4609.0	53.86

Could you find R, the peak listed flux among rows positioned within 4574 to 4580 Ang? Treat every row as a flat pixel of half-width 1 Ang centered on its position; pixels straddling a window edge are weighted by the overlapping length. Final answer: 60.42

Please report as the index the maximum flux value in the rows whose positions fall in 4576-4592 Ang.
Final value 62.63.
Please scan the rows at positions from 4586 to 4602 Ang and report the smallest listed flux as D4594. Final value 43.48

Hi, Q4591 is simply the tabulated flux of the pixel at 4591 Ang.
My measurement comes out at 62.63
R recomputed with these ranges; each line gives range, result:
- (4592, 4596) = 55.87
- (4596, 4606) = 58.68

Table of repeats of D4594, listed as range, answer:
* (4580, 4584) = 48.76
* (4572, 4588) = 45.89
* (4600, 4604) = 57.2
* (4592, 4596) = 54.2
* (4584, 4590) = 53.09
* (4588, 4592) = 60.76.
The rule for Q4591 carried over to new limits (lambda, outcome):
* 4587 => 53.09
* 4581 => 48.76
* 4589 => 60.76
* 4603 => 57.2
